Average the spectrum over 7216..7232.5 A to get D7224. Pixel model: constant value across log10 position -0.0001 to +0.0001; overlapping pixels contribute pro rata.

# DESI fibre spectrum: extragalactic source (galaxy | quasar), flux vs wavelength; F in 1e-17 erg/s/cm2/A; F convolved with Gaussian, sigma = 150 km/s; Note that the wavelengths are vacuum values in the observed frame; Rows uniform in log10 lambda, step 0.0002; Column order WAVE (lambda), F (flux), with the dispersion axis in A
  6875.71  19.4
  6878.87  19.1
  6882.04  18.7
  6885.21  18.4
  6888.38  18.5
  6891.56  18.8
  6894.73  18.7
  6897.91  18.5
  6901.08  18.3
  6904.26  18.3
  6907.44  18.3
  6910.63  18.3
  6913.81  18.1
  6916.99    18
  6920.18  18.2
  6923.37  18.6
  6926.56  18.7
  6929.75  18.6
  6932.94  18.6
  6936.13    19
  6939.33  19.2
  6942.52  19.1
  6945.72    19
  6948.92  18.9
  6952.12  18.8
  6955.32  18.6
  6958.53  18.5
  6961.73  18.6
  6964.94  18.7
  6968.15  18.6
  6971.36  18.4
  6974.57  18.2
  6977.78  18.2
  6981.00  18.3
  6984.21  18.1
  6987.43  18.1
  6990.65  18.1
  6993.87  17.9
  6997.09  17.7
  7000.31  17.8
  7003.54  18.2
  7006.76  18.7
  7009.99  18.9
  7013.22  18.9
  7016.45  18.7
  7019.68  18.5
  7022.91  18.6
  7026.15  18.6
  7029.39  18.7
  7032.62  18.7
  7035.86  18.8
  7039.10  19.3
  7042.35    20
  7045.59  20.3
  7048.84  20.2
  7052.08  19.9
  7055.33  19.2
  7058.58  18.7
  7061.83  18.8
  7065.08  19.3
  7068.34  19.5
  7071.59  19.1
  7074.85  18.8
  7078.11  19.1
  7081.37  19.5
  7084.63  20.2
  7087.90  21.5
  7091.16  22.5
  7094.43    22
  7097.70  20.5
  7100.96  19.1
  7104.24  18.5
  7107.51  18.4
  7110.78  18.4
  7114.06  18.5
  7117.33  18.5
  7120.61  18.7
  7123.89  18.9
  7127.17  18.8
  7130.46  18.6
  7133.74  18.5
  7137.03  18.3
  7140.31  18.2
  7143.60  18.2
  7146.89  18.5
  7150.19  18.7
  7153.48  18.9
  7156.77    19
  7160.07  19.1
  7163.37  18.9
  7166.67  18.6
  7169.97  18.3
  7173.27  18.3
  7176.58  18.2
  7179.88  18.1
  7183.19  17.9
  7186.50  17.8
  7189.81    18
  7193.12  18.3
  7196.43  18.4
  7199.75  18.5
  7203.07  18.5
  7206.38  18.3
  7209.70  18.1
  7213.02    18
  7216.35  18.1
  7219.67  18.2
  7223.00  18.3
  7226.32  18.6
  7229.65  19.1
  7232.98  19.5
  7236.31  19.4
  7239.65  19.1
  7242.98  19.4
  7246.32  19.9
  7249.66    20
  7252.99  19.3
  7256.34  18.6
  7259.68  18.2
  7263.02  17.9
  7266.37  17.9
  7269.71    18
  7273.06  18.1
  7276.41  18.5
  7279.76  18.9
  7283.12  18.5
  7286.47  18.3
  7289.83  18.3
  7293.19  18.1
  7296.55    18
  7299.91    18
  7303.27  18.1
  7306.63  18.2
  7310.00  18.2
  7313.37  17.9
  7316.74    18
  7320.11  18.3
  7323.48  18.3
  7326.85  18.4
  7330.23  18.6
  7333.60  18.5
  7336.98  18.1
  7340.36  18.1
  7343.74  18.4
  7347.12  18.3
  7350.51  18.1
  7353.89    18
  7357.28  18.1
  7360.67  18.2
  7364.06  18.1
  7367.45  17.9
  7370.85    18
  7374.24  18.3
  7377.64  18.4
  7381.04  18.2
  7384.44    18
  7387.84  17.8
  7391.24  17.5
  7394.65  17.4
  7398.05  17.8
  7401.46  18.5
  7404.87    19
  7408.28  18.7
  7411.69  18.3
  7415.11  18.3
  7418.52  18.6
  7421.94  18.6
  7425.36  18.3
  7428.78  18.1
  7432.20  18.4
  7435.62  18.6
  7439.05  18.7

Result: 18.6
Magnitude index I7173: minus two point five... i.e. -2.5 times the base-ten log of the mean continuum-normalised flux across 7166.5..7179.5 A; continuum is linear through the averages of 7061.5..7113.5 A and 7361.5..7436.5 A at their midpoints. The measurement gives 0.06 mag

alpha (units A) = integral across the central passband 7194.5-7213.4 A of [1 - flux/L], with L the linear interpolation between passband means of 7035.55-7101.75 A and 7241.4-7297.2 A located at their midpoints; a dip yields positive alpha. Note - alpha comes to 0.7 A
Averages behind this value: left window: 19.9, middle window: 18.3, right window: 18.6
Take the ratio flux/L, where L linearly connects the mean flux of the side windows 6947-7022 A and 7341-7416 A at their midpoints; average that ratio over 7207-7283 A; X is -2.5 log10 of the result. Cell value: -0.03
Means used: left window 18.4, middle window 18.7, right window 18.1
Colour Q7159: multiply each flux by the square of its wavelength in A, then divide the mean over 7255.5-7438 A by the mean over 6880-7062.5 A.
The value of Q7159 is 1.08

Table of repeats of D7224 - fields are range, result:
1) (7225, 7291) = 18.8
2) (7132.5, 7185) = 18.5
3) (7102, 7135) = 18.6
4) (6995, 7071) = 19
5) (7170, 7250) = 18.6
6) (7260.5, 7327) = 18.2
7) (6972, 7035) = 18.4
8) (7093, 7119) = 19.2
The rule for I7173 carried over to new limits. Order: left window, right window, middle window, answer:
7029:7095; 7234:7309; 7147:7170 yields 0.02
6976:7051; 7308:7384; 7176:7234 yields 0.00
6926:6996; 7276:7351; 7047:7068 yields -0.05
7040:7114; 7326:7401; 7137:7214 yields 0.04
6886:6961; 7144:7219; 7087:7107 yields -0.12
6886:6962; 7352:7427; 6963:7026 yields 0.01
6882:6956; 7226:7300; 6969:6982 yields 0.02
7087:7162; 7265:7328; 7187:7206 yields 0.03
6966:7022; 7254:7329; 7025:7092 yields -0.07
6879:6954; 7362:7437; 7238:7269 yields -0.03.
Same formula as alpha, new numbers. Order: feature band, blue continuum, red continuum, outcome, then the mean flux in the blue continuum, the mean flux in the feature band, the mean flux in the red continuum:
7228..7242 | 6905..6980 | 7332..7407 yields -0.78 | 18.6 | 19.3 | 18.1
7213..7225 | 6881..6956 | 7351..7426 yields 0.09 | 18.6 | 18.2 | 18.2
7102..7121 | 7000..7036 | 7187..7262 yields 0.15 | 18.6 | 18.5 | 18.7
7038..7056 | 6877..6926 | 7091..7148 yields -1.01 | 18.5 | 19.9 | 19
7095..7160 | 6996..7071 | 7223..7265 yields 0.84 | 19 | 18.8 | 19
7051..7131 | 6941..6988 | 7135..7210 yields -4.11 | 18.5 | 19.4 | 18.4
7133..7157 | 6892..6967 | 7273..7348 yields -0.13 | 18.6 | 18.5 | 18.3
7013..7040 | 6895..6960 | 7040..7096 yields 1.08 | 18.6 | 18.7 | 19.9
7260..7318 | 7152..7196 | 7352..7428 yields 0.37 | 18.4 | 18.2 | 18.2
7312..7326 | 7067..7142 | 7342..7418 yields 0.20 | 19.3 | 18.2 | 18.2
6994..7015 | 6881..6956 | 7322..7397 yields 0.18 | 18.6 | 18.3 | 18.1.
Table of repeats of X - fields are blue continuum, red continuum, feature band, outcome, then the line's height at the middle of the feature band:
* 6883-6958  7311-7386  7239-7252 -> -0.08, 18.3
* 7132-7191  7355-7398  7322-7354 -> -0.01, 18.1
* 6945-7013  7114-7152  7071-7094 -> -0.10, 18.5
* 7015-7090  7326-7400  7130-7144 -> 0.04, 19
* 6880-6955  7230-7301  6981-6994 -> 0.03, 18.6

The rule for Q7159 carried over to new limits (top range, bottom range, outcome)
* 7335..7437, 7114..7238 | 1.04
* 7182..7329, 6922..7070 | 1.06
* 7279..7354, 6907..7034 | 1.09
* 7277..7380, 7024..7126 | 1.01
